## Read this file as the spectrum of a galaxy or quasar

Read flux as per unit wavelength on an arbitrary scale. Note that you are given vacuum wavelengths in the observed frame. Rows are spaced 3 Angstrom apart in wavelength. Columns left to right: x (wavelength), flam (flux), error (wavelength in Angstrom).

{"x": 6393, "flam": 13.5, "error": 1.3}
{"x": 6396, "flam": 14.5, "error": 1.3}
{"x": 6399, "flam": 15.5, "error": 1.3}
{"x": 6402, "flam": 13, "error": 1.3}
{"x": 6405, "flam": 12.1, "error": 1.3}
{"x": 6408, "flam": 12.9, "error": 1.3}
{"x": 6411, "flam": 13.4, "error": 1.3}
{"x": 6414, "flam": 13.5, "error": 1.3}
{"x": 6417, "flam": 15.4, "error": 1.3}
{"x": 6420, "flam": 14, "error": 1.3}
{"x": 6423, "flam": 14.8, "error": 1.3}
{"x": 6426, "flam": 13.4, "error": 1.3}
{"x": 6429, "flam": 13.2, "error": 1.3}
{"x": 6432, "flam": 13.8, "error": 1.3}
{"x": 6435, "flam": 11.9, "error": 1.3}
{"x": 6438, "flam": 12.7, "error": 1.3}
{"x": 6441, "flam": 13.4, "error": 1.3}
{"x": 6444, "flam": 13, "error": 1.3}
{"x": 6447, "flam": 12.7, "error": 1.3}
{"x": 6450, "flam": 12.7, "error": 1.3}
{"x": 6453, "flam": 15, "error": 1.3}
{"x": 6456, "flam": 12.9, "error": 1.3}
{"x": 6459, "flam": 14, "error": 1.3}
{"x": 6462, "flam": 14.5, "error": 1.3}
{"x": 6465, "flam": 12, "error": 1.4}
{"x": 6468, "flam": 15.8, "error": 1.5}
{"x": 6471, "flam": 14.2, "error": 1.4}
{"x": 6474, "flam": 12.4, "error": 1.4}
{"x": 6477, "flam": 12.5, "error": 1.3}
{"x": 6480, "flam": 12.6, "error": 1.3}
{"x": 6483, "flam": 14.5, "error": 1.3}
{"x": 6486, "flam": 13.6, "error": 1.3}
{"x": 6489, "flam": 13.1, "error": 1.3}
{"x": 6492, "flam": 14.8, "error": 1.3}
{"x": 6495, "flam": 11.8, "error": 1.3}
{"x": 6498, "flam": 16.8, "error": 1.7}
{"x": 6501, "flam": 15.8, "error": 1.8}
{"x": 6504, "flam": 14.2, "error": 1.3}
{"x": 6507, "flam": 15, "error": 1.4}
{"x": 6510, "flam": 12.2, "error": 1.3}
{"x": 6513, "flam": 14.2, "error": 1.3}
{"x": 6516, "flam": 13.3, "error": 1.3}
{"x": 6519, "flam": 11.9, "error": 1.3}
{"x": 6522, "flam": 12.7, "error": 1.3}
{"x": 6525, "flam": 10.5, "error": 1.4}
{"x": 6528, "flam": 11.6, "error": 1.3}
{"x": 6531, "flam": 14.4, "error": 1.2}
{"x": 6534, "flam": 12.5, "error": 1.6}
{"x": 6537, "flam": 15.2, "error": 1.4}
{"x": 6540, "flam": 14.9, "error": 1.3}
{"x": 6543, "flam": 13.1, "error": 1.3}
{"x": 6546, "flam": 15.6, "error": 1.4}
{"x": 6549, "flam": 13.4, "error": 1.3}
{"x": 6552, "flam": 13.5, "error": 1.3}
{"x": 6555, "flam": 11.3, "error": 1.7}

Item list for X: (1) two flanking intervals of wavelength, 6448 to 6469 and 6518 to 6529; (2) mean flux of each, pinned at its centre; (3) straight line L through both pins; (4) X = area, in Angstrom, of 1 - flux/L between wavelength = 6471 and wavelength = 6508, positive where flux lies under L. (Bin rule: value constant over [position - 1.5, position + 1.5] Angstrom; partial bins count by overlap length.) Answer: -3.4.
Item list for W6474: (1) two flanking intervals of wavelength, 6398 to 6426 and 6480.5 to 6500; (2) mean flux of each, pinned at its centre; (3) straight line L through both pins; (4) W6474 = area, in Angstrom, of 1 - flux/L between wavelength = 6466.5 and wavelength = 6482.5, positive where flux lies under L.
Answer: 0.51 Angstrom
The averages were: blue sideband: 13.8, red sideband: 14.1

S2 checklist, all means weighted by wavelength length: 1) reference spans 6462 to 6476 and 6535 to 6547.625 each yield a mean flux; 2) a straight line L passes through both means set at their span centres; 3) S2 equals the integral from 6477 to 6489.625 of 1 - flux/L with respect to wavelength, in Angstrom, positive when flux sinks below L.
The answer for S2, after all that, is 0.4 Angstrom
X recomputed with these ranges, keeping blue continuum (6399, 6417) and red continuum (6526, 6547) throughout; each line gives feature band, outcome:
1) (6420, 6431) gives -0.3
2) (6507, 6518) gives 0.2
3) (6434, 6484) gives 0.7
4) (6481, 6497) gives 0.0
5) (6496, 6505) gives -1.2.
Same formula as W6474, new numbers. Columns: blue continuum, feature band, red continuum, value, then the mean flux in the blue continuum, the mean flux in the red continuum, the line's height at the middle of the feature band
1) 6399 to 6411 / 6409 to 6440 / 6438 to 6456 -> -1.0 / 13.1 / 13.3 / 13.2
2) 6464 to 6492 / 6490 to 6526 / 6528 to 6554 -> 0.1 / 13.5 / 13.9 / 13.7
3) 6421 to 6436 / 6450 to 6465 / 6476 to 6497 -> -0.4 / 13.5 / 13.4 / 13.4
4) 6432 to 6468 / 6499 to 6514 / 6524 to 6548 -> -1.0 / 13.3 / 13.5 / 13.5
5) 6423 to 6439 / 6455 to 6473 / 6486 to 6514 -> -0.3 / 13.2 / 14.2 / 13.7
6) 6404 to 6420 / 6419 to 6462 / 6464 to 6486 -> 0.3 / 13.6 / 13.5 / 13.5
